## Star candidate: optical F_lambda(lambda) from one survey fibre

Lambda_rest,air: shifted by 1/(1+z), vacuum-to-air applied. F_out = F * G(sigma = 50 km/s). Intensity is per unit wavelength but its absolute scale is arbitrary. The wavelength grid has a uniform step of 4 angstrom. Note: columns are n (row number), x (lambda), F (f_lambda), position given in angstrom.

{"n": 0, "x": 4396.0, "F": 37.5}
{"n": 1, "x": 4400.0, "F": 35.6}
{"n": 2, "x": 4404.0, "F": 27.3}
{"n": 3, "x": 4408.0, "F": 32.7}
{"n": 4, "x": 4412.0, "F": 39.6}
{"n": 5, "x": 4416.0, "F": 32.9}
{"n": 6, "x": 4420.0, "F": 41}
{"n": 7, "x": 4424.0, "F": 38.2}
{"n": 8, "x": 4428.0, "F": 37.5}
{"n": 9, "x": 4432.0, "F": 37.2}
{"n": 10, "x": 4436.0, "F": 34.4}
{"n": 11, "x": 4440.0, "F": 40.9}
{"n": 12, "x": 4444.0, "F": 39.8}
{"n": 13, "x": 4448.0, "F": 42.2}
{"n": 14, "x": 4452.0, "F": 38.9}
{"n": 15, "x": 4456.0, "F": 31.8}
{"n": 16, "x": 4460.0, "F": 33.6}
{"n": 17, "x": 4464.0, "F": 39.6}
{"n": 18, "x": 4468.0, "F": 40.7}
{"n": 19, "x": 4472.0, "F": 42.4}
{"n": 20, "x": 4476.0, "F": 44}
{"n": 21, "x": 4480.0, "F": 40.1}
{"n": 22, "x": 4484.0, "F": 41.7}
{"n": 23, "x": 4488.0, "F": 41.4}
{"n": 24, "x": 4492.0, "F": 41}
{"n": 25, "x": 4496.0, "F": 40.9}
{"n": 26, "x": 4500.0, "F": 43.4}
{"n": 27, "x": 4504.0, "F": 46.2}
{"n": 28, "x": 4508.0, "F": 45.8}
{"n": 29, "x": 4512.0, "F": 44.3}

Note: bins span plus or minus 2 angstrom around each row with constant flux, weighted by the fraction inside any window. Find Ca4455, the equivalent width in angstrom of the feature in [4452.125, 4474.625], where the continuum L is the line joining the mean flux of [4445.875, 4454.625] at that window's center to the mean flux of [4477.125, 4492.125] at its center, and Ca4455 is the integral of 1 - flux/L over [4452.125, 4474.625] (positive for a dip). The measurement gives 1.4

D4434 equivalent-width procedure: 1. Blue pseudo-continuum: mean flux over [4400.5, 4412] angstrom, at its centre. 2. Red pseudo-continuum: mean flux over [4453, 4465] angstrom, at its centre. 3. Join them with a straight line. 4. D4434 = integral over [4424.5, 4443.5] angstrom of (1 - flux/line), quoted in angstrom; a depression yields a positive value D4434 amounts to -2.3 angstrom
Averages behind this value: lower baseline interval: 32.4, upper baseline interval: 34.9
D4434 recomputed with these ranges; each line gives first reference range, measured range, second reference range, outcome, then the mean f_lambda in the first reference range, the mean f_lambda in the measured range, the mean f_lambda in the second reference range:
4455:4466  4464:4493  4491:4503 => -2.2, 35.3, 41.5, 42.2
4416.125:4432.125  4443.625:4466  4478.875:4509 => 1.4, 38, 37.5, 42.5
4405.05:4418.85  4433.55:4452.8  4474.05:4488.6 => -0.6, 34.9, 39.2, 41.8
